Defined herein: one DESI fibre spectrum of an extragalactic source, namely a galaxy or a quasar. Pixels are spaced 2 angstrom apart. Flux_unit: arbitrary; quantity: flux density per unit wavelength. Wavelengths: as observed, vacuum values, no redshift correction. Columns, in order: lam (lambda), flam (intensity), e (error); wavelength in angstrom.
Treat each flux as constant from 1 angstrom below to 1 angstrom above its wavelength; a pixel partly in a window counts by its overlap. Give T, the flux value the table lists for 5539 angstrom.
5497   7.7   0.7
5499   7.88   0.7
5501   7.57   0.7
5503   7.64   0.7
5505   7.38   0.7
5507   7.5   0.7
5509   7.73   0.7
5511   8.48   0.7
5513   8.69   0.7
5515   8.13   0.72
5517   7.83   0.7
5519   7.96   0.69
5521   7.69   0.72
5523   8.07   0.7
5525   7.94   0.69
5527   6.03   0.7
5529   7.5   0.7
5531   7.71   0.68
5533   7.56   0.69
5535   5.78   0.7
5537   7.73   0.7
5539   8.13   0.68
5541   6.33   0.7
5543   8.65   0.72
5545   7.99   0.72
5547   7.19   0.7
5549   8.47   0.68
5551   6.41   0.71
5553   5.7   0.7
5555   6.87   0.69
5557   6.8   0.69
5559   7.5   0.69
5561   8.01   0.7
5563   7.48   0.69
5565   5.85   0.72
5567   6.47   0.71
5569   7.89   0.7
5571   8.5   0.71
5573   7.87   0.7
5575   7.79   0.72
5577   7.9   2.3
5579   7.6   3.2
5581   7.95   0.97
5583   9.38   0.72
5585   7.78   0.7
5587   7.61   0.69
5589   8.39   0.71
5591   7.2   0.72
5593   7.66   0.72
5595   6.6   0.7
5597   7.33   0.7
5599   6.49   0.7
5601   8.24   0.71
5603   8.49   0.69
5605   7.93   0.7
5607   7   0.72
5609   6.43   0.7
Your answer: 8.13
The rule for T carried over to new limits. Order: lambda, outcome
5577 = 7.9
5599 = 6.49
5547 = 7.19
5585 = 7.78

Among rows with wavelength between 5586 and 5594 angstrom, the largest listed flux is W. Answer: 8.39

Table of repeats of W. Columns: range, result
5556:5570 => 8.01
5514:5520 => 8.13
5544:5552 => 8.47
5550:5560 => 7.5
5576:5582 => 7.95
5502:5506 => 7.64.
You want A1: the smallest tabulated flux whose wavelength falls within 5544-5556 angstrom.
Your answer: 5.7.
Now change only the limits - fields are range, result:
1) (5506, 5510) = 7.5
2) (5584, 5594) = 7.2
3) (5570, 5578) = 7.79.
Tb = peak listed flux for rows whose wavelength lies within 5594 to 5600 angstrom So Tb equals 7.33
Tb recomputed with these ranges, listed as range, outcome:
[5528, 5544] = 8.65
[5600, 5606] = 8.49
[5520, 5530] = 8.07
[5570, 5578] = 8.5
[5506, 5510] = 7.73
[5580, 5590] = 9.38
